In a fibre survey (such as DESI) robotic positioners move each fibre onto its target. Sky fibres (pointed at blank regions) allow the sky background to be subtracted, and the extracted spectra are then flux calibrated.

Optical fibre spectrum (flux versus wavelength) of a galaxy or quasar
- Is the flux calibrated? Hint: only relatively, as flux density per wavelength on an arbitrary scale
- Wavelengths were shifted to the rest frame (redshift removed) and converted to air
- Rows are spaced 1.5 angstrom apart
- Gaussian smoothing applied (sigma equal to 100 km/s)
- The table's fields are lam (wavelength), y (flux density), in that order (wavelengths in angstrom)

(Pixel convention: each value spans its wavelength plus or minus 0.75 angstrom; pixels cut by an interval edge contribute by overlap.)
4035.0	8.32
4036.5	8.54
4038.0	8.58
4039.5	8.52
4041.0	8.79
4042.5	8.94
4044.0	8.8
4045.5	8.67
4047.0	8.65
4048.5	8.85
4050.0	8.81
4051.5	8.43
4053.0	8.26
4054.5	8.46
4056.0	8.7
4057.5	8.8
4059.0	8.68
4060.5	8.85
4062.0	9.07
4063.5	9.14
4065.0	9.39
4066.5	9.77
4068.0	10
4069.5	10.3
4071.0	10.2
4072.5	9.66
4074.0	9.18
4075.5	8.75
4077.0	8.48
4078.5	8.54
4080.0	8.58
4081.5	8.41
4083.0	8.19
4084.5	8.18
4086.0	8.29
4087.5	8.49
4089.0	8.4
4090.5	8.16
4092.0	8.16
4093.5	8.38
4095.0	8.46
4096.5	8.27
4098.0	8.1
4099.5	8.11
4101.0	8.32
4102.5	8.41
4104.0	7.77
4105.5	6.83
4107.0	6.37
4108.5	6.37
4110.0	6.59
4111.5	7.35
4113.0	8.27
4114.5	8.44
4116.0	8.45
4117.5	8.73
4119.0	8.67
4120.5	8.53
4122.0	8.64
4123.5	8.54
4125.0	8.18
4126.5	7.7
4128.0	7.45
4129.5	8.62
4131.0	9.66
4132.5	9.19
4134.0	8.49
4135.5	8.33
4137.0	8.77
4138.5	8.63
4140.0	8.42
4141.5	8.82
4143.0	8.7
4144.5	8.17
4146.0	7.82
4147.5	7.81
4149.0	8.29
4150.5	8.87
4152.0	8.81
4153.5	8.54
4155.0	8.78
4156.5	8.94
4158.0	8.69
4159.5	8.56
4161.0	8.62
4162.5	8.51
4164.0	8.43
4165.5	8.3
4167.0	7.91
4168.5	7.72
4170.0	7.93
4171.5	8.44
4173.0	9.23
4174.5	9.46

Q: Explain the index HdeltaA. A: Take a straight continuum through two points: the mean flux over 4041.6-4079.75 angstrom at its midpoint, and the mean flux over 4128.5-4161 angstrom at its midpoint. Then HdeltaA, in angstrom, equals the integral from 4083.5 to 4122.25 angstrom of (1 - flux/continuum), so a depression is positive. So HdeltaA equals 3.5 angstrom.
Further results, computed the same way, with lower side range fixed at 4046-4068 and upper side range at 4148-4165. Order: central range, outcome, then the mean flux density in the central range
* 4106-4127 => 2.0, 7.91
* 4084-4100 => 0.9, 8.28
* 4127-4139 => 0.1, 8.62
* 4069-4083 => -0.3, 9.05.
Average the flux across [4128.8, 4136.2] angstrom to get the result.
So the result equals 8.86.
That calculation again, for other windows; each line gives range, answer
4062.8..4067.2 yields 9.43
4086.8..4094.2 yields 8.32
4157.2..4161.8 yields 8.63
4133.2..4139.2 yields 8.56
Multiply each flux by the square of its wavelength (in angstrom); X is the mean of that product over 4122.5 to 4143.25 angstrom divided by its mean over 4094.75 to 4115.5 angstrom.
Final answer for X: 1.13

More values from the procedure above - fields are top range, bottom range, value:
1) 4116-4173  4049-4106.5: 1.01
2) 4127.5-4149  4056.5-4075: 0.94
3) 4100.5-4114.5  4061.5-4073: 0.78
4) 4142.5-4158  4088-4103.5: 1.05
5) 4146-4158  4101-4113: 1.20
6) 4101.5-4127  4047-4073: 0.89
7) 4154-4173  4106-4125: 1.09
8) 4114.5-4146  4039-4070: 0.99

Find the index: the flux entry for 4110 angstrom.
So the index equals 6.59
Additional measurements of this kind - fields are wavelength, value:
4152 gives 8.81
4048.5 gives 8.85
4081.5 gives 8.41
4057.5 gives 8.8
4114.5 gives 8.44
